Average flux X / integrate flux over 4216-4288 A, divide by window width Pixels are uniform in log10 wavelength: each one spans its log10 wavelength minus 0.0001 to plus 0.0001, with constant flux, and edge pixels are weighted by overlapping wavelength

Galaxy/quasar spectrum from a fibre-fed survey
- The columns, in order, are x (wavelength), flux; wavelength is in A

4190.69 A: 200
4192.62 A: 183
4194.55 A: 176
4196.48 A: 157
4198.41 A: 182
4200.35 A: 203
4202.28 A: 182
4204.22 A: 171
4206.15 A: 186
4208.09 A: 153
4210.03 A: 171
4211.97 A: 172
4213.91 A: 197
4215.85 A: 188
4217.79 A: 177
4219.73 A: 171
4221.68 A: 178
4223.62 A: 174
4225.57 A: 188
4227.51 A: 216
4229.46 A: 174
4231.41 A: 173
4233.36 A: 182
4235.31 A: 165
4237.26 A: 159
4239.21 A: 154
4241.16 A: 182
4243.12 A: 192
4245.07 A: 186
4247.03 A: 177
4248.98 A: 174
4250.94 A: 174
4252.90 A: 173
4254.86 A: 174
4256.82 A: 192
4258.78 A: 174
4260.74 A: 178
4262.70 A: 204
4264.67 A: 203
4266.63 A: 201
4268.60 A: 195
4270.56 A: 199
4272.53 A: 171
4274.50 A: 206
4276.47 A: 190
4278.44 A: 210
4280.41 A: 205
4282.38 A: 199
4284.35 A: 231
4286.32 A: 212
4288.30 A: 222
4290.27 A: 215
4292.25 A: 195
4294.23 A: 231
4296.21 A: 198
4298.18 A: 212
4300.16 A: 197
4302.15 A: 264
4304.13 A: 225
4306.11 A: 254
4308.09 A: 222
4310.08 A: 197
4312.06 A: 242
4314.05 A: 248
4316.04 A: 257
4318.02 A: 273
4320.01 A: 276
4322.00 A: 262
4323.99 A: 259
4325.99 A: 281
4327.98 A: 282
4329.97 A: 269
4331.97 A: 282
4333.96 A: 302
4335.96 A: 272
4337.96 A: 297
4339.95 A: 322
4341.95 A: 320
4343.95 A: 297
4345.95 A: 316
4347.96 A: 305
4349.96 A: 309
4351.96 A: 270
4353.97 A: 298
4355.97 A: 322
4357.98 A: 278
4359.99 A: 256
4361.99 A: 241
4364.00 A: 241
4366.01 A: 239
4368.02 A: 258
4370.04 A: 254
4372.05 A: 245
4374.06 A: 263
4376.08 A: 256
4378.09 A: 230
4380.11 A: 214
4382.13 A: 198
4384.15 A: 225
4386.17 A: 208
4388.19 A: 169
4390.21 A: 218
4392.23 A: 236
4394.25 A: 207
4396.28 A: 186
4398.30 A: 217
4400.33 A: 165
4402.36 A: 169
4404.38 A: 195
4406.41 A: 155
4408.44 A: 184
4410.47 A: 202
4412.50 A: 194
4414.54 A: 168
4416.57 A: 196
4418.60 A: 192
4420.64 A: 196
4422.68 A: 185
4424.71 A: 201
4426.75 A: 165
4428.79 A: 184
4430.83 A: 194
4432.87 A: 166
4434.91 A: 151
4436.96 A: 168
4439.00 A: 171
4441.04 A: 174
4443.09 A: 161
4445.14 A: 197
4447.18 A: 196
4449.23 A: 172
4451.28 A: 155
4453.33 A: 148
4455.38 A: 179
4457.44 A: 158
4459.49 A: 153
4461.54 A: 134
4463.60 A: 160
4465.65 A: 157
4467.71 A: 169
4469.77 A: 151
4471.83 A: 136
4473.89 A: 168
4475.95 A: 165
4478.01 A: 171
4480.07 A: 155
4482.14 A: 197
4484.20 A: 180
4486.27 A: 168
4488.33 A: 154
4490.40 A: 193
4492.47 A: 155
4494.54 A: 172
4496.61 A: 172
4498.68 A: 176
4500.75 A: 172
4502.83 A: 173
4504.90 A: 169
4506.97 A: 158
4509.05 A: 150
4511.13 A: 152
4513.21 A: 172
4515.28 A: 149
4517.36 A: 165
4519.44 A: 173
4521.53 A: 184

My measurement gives 187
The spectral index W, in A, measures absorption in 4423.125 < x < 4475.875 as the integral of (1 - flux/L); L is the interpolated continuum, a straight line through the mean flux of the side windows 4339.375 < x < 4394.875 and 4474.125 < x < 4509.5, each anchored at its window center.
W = 8.6 A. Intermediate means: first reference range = 257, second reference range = 170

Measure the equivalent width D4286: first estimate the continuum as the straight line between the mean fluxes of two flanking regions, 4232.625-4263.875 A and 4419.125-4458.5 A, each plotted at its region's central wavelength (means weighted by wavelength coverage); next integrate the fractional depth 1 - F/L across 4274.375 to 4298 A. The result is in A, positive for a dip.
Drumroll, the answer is -4.4 A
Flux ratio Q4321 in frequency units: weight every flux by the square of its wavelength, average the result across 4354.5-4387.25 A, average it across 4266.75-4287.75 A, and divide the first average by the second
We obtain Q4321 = 1.27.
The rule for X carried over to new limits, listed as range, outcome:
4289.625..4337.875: 248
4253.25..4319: 212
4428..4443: 172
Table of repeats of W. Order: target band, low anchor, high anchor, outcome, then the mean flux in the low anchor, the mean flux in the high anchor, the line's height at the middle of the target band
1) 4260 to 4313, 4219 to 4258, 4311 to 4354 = 4.8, 178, 283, 232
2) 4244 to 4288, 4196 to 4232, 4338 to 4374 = 4.9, 180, 281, 217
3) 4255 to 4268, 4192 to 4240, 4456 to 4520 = -1.2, 177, 164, 175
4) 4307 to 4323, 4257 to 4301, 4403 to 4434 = -4.0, 202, 185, 198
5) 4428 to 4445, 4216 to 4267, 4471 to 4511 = -0.2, 180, 167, 170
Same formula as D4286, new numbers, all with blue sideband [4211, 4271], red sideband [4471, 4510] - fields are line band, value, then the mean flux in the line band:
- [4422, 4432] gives -0.8 A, 186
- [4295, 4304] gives -2.0 A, 219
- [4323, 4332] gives -4.9 A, 274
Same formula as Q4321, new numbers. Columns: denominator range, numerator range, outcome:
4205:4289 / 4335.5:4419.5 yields 1.35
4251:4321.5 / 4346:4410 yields 1.14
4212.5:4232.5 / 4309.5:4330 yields 1.48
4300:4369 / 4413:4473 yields 0.66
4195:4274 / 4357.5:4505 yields 1.14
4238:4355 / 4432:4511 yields 0.77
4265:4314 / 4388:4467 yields 0.89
